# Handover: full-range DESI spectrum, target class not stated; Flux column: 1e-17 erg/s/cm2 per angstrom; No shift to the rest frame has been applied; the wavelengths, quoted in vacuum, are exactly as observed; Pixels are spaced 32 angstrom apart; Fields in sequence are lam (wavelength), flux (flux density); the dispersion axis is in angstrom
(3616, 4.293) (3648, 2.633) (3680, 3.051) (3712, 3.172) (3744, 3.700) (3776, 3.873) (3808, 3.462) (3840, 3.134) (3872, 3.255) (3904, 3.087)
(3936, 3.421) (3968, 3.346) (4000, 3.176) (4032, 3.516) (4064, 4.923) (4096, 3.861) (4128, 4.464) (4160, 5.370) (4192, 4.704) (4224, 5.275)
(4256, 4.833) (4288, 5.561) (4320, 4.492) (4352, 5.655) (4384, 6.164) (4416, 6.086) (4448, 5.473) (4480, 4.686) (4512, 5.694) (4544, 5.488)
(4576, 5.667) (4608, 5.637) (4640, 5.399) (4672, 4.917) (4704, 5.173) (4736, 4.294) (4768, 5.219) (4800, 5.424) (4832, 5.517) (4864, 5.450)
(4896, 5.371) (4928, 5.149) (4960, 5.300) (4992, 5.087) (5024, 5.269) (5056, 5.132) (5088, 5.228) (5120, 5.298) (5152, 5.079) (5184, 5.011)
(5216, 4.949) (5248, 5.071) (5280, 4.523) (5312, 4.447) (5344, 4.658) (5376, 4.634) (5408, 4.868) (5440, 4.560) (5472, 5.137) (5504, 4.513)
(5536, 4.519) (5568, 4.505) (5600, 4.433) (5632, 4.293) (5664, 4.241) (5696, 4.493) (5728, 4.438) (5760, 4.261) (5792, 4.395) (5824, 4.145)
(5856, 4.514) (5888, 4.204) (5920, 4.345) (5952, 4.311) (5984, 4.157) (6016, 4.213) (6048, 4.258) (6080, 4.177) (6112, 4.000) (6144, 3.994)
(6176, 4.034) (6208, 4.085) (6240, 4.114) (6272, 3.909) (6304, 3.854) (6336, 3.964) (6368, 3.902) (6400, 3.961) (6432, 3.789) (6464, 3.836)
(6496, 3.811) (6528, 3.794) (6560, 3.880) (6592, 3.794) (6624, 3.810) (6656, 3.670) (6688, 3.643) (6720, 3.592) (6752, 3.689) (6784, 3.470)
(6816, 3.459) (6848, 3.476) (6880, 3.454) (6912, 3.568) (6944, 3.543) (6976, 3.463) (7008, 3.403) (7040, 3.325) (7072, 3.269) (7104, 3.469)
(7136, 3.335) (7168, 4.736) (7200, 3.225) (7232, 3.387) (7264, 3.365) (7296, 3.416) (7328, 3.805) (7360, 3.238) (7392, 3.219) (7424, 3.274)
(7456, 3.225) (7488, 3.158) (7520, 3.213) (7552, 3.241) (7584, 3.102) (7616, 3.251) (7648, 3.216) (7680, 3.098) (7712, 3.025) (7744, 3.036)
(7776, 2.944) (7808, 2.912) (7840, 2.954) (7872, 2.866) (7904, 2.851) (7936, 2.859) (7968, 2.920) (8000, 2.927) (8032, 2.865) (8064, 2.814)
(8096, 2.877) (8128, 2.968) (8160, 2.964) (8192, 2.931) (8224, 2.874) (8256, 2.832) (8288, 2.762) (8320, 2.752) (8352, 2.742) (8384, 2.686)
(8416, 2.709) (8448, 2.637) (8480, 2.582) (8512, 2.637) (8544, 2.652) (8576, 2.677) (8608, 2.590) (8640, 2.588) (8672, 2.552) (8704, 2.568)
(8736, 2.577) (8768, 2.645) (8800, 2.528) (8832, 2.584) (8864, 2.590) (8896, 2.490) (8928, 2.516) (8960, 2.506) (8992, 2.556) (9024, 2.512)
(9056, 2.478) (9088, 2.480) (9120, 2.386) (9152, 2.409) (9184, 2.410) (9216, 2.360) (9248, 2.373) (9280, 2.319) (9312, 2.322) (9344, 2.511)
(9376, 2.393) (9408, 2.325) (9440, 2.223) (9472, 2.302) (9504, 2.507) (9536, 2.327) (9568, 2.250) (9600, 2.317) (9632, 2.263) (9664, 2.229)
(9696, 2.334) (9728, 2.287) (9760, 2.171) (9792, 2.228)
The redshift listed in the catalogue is 0.09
